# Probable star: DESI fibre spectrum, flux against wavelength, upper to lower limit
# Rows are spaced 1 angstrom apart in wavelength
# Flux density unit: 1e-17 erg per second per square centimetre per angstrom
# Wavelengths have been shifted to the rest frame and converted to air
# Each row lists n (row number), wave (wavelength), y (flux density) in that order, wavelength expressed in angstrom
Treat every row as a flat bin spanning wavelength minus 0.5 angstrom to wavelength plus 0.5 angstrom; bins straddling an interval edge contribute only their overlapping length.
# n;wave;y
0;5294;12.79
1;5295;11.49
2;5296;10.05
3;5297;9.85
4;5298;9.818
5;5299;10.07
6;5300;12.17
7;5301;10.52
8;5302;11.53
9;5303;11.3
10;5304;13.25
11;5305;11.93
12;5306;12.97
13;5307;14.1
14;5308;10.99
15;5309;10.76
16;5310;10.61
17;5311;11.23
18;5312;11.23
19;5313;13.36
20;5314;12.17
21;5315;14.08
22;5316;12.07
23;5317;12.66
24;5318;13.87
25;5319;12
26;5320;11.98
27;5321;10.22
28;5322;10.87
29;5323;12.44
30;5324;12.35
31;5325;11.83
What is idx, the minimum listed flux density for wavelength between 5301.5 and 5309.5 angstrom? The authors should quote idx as 10.76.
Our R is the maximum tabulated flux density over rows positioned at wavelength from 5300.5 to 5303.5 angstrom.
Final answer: 11.53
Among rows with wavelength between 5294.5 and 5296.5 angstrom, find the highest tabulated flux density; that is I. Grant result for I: 11.49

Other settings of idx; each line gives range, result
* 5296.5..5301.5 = 9.818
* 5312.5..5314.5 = 12.17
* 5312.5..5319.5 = 12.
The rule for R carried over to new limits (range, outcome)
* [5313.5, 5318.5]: 14.08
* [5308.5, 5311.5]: 11.23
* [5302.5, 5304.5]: 13.25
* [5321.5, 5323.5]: 12.44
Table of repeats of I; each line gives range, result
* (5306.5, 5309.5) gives 14.1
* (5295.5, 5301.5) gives 12.17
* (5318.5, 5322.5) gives 12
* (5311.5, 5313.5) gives 13.36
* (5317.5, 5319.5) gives 13.87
